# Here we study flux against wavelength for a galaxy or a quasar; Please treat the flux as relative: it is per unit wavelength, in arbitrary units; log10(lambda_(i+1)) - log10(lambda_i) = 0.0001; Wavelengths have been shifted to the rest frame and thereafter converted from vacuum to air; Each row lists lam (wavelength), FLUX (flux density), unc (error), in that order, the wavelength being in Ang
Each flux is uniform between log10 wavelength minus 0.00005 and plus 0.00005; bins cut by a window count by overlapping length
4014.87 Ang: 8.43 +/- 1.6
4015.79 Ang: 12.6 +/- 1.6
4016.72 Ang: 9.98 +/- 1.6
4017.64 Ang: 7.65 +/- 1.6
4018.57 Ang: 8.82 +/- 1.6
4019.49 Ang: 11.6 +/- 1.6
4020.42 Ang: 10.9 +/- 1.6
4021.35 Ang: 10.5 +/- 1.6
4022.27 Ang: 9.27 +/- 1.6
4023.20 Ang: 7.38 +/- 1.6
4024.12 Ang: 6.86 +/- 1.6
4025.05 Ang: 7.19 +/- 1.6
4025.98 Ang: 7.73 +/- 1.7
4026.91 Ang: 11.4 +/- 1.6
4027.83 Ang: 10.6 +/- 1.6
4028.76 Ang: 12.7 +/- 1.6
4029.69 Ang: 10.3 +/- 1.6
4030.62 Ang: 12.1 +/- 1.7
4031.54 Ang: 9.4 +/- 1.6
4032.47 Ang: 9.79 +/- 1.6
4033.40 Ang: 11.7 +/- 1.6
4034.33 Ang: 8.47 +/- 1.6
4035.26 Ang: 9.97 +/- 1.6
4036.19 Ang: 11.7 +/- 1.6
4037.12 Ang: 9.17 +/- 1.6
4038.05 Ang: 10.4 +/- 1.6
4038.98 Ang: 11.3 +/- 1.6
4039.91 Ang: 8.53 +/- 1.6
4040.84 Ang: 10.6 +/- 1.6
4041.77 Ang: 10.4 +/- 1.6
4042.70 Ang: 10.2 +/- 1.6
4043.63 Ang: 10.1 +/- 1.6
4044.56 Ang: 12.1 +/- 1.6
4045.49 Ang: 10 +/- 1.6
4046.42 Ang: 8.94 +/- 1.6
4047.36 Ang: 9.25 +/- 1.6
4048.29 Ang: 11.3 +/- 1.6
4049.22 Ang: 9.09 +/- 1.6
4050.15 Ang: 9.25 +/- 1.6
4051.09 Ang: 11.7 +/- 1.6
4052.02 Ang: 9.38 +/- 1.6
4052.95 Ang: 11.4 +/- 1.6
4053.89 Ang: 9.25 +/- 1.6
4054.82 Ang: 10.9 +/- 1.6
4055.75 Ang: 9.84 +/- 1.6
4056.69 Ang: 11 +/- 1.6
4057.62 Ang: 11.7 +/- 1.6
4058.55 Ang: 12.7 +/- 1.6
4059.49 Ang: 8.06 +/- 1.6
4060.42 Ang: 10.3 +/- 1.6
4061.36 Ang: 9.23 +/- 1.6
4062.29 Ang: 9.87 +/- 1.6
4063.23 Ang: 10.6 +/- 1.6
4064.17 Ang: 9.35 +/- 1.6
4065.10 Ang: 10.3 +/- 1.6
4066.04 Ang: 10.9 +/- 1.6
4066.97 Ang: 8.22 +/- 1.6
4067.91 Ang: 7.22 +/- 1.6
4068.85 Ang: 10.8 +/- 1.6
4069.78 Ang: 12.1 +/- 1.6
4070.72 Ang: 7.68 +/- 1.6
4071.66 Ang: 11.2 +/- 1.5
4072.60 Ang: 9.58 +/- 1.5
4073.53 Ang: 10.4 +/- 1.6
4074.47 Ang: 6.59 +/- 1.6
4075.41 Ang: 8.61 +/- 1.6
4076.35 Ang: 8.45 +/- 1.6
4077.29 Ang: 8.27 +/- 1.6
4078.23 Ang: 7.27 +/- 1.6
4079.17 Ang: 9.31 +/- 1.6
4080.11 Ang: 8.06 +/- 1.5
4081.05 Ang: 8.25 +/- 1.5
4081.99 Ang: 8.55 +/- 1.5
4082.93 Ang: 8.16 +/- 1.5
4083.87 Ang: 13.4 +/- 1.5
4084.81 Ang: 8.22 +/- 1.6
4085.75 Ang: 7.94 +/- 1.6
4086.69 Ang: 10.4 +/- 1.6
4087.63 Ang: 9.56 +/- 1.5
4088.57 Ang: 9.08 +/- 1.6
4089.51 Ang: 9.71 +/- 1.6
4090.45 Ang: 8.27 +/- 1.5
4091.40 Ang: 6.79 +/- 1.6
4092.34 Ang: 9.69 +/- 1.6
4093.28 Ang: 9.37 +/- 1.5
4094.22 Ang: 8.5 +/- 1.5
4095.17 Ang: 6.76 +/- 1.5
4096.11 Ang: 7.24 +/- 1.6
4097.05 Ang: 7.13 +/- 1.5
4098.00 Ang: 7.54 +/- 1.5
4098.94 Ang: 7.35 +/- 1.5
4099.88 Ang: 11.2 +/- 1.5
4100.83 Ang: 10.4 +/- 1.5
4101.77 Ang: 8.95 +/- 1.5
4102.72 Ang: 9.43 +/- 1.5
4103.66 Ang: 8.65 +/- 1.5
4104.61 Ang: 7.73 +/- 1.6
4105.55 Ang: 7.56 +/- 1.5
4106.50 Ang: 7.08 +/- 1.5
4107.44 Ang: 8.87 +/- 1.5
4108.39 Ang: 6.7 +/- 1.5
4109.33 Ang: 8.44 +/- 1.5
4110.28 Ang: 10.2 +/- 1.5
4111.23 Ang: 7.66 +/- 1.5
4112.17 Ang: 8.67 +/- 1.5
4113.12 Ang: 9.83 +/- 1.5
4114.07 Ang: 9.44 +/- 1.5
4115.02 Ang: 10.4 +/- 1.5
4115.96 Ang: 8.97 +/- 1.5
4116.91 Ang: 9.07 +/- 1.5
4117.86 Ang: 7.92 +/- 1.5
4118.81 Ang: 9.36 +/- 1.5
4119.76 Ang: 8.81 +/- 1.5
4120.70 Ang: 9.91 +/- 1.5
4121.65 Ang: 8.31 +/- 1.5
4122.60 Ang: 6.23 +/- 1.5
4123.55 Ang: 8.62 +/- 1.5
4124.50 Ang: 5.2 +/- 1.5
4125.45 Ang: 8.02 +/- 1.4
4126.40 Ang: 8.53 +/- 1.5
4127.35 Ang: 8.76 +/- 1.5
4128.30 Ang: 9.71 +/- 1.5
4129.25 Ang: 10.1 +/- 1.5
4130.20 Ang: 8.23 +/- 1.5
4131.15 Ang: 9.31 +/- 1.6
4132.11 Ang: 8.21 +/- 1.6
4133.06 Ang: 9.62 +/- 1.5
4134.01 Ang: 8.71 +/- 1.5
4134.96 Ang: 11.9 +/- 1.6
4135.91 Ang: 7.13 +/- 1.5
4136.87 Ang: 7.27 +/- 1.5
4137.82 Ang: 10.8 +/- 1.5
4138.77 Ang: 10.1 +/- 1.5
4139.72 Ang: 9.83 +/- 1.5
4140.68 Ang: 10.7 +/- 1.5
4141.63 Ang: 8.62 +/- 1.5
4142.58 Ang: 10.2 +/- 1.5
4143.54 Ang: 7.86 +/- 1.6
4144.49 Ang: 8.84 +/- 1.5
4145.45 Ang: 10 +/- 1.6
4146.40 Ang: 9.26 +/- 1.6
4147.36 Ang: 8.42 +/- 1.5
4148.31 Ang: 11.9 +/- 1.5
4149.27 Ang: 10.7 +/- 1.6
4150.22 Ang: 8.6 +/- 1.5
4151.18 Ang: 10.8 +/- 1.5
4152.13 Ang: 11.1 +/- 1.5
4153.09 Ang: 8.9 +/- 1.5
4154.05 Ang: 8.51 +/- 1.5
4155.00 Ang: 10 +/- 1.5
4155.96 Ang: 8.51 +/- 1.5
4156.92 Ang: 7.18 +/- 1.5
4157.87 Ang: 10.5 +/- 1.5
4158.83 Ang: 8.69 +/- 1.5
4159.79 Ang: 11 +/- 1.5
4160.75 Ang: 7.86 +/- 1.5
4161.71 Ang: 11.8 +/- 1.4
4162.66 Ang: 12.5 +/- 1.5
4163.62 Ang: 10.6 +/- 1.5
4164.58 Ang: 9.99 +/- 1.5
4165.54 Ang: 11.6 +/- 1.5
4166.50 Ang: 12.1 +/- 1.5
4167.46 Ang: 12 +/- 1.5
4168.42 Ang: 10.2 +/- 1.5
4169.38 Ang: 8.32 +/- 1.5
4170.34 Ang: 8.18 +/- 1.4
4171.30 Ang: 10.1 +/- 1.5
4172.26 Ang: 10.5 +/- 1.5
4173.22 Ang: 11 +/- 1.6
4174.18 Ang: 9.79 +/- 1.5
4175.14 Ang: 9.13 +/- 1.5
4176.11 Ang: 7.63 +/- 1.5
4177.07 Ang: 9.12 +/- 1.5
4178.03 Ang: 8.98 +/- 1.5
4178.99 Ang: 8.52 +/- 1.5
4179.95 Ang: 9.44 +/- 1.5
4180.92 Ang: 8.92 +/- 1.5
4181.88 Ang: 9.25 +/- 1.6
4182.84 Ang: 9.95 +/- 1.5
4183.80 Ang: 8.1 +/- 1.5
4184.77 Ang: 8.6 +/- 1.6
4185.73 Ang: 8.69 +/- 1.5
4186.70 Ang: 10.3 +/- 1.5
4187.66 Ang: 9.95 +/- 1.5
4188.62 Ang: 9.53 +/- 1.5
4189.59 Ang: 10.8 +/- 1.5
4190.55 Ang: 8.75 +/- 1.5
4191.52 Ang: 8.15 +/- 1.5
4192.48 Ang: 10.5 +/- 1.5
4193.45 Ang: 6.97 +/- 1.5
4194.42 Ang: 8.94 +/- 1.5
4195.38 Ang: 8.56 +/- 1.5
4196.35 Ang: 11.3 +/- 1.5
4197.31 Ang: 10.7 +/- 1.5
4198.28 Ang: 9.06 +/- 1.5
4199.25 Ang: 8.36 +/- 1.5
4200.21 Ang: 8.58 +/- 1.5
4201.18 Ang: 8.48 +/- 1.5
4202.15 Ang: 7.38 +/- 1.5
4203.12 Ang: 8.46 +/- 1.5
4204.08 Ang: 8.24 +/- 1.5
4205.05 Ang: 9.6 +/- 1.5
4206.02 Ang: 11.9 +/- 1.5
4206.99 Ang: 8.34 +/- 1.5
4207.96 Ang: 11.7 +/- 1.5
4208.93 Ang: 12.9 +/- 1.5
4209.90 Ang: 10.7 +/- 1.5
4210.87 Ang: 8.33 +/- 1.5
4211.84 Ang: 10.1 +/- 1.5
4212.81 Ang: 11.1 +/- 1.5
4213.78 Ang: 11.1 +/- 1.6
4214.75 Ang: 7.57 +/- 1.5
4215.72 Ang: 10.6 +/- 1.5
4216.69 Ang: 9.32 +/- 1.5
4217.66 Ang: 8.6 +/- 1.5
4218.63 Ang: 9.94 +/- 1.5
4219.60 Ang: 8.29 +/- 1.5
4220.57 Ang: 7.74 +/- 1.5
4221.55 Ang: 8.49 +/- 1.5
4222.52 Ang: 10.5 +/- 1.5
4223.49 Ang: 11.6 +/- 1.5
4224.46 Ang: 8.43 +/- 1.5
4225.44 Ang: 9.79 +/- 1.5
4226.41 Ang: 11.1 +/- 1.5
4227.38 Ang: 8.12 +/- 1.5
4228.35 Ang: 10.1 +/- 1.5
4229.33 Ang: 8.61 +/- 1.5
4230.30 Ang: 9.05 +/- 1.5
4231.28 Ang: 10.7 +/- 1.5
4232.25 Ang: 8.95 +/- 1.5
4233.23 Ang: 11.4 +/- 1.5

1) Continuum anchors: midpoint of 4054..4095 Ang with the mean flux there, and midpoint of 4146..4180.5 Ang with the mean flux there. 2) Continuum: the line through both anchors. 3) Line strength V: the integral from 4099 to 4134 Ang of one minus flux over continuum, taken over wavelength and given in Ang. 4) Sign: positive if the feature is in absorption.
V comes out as 3.2 Ang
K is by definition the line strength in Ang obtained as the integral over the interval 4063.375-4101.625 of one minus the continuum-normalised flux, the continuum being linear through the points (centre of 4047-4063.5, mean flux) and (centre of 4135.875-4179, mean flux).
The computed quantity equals 4.4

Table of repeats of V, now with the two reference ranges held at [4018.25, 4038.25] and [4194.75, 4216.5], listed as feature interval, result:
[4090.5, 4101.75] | 1.6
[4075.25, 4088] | 1.2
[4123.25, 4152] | 1.6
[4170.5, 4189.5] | 0.7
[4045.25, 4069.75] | -0.5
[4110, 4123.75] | 1.3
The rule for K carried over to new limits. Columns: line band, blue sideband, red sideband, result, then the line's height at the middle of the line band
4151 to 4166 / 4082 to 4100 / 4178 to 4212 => -1.4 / 9.13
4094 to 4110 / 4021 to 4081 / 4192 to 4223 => 2.4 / 9.68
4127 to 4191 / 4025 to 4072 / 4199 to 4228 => 1.0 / 9.74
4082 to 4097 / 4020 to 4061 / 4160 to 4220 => 1.7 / 9.95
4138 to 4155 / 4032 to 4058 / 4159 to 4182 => 0.5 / 9.99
